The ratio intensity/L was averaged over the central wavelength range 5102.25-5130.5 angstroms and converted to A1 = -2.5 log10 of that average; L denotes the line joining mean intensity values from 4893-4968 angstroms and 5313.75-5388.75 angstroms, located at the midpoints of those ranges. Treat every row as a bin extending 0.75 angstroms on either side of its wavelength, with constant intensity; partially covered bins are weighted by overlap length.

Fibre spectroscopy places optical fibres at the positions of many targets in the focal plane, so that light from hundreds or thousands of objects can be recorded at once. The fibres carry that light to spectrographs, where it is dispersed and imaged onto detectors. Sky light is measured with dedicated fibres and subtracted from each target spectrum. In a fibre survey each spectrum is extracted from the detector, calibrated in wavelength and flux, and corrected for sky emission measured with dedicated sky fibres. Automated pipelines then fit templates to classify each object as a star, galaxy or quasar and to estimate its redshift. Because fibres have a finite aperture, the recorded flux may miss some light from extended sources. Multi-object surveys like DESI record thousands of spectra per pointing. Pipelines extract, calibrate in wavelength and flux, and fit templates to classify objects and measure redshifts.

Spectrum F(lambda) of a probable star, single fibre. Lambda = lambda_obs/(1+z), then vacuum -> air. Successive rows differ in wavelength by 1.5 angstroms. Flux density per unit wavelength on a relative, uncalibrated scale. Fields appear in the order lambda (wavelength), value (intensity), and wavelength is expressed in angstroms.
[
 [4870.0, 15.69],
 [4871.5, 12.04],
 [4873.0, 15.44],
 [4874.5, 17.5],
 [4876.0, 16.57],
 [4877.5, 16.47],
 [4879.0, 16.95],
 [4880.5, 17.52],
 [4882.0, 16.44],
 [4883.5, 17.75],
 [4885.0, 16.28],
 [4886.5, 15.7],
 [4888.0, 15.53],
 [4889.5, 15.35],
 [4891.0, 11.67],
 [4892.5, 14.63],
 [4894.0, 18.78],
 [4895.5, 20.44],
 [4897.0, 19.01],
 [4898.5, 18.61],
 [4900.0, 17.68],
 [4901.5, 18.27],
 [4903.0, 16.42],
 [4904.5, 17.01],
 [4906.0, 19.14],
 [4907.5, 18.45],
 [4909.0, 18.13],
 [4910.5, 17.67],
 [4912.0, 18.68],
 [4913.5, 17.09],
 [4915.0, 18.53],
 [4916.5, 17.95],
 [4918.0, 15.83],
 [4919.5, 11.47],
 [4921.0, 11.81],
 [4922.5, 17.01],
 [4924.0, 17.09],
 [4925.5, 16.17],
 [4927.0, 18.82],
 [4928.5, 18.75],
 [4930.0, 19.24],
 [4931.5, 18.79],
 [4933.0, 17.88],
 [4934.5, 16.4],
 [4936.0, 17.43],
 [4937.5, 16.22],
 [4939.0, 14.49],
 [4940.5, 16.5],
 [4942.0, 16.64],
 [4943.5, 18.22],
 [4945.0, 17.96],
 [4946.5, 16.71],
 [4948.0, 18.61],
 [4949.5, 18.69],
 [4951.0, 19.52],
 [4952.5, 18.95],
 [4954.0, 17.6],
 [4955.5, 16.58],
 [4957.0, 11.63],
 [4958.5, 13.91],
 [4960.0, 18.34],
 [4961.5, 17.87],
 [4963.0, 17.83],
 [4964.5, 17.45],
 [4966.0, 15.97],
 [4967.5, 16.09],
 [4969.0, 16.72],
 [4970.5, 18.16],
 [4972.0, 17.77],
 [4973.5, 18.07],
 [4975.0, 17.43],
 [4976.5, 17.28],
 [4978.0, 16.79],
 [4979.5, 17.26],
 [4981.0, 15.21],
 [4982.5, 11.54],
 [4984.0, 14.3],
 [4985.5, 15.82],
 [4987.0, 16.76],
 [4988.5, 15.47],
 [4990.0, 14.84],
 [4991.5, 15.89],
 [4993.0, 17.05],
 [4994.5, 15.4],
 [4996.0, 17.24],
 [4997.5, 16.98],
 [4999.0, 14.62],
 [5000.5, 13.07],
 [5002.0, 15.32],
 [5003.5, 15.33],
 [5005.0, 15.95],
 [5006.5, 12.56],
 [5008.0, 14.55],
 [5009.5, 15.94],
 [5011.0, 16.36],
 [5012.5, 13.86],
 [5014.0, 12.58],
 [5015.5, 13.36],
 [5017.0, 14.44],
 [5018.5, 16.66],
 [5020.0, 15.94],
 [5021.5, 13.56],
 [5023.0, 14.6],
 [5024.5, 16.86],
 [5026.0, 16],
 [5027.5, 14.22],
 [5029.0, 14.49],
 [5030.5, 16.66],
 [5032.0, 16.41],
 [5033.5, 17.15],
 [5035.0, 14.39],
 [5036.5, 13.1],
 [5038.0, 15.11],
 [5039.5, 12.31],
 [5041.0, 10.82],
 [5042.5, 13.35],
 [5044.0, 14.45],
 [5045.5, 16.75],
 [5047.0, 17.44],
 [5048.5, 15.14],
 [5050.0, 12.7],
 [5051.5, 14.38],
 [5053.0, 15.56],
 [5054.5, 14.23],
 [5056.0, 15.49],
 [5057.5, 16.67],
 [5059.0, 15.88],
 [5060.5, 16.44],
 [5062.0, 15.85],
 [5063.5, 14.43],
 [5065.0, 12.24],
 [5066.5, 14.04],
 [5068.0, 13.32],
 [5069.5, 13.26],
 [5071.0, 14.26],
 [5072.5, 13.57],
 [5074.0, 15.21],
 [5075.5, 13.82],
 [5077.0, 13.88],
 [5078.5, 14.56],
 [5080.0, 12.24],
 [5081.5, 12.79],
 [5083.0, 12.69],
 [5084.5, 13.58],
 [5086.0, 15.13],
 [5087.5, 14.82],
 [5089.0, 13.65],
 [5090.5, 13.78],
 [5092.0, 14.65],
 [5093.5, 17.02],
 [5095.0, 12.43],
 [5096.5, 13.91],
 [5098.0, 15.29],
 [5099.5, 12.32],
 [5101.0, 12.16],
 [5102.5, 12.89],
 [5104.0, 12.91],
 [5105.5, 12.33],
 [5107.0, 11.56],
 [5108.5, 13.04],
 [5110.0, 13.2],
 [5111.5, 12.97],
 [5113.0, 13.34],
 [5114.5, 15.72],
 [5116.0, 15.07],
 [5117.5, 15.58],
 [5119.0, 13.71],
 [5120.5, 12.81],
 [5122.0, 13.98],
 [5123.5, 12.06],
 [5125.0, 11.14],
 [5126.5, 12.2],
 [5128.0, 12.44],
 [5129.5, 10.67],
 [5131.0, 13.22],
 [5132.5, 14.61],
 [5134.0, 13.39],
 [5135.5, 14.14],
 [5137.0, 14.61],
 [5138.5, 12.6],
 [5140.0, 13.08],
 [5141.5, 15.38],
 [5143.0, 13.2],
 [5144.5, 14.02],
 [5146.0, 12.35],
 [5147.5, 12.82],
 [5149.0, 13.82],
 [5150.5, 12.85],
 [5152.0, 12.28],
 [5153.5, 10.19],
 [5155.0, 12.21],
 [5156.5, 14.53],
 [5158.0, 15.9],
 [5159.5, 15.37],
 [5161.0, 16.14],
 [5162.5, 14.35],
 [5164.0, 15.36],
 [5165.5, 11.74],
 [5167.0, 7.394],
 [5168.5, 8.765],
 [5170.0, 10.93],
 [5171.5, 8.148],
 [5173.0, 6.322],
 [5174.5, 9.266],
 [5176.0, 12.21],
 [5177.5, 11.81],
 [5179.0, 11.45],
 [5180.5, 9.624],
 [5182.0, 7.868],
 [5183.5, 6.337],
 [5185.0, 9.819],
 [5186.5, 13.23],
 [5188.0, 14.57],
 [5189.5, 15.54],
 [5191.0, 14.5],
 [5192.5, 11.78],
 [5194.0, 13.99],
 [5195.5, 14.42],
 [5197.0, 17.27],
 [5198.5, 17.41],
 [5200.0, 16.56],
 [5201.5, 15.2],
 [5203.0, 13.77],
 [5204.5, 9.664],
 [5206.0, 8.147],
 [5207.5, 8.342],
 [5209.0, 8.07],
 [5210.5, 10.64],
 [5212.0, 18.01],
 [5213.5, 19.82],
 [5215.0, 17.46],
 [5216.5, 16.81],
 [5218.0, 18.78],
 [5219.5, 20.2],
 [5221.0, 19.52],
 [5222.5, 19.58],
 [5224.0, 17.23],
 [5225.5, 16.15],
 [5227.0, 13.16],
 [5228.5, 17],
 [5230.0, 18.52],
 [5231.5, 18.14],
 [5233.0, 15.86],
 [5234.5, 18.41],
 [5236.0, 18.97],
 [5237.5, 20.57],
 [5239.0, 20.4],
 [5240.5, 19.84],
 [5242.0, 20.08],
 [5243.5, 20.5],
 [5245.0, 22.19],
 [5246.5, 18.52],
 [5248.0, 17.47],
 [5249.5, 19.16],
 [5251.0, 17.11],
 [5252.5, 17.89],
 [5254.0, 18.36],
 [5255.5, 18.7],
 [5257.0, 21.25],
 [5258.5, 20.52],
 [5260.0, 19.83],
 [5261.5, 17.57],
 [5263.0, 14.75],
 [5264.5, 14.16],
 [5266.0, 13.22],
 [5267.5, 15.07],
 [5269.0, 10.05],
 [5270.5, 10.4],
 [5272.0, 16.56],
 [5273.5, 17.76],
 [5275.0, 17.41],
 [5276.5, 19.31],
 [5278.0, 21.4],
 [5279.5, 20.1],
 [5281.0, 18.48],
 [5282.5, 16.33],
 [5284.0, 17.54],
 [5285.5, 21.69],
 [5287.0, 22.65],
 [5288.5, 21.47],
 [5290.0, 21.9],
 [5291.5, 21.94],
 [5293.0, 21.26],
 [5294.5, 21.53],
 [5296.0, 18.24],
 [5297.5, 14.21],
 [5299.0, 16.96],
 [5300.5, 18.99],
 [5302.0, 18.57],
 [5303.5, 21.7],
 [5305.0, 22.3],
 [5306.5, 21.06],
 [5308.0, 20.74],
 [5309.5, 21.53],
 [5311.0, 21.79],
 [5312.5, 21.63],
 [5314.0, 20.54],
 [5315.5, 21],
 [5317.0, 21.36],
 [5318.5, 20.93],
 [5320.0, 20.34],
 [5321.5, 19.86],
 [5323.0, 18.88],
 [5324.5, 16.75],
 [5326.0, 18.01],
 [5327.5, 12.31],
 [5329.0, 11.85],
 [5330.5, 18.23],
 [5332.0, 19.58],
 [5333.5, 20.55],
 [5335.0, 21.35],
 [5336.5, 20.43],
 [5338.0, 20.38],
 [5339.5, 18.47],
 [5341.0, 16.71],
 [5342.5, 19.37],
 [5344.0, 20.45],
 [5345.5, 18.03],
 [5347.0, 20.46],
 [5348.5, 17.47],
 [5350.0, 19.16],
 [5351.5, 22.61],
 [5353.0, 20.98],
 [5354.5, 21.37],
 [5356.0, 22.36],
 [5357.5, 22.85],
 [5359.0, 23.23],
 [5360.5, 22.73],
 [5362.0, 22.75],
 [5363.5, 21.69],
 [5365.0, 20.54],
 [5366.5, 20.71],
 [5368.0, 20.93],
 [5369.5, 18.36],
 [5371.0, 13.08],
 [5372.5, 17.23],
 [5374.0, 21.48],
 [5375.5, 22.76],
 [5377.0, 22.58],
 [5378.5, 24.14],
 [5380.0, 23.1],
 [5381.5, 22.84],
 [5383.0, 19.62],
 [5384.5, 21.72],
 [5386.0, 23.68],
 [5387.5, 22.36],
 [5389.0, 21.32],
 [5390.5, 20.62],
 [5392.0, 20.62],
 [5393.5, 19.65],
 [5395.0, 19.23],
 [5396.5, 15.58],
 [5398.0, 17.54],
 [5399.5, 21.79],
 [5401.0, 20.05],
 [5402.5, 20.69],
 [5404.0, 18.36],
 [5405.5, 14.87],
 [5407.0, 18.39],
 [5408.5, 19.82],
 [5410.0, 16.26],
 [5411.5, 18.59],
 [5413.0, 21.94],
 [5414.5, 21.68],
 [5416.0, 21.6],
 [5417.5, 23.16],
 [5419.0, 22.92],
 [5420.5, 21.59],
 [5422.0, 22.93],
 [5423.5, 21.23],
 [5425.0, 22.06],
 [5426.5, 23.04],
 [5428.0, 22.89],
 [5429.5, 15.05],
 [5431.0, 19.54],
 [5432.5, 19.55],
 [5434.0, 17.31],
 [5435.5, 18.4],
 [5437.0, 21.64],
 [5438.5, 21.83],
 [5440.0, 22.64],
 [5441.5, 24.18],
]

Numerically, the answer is 0.38 mag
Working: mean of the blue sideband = 17.3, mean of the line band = 13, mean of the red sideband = 20.2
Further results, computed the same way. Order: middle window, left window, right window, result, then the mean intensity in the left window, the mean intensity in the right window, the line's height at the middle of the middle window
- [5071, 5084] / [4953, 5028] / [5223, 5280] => 0.20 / 15.7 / 17.7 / 16.4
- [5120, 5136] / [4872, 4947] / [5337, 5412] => 0.40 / 17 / 20.2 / 18.5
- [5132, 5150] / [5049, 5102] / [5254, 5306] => 0.14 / 14.2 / 18.4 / 15.5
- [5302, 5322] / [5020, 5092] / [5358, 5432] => -0.11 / 14.5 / 20.6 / 19.1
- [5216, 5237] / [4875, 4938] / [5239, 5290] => 0.02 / 17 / 18.2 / 18.1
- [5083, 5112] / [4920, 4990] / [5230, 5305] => 0.28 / 16.8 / 18.5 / 17.6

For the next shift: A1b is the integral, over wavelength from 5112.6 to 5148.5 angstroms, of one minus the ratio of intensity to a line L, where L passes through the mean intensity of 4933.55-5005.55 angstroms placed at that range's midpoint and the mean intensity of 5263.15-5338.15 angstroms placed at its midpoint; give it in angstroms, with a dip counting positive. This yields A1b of 8.5 angstroms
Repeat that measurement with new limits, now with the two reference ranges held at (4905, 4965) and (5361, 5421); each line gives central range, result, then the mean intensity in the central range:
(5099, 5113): 4.4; 12.6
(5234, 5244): -0.3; 19.8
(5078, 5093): 3.6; 13.8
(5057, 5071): 2.7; 14.6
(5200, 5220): 5.1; 14.2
